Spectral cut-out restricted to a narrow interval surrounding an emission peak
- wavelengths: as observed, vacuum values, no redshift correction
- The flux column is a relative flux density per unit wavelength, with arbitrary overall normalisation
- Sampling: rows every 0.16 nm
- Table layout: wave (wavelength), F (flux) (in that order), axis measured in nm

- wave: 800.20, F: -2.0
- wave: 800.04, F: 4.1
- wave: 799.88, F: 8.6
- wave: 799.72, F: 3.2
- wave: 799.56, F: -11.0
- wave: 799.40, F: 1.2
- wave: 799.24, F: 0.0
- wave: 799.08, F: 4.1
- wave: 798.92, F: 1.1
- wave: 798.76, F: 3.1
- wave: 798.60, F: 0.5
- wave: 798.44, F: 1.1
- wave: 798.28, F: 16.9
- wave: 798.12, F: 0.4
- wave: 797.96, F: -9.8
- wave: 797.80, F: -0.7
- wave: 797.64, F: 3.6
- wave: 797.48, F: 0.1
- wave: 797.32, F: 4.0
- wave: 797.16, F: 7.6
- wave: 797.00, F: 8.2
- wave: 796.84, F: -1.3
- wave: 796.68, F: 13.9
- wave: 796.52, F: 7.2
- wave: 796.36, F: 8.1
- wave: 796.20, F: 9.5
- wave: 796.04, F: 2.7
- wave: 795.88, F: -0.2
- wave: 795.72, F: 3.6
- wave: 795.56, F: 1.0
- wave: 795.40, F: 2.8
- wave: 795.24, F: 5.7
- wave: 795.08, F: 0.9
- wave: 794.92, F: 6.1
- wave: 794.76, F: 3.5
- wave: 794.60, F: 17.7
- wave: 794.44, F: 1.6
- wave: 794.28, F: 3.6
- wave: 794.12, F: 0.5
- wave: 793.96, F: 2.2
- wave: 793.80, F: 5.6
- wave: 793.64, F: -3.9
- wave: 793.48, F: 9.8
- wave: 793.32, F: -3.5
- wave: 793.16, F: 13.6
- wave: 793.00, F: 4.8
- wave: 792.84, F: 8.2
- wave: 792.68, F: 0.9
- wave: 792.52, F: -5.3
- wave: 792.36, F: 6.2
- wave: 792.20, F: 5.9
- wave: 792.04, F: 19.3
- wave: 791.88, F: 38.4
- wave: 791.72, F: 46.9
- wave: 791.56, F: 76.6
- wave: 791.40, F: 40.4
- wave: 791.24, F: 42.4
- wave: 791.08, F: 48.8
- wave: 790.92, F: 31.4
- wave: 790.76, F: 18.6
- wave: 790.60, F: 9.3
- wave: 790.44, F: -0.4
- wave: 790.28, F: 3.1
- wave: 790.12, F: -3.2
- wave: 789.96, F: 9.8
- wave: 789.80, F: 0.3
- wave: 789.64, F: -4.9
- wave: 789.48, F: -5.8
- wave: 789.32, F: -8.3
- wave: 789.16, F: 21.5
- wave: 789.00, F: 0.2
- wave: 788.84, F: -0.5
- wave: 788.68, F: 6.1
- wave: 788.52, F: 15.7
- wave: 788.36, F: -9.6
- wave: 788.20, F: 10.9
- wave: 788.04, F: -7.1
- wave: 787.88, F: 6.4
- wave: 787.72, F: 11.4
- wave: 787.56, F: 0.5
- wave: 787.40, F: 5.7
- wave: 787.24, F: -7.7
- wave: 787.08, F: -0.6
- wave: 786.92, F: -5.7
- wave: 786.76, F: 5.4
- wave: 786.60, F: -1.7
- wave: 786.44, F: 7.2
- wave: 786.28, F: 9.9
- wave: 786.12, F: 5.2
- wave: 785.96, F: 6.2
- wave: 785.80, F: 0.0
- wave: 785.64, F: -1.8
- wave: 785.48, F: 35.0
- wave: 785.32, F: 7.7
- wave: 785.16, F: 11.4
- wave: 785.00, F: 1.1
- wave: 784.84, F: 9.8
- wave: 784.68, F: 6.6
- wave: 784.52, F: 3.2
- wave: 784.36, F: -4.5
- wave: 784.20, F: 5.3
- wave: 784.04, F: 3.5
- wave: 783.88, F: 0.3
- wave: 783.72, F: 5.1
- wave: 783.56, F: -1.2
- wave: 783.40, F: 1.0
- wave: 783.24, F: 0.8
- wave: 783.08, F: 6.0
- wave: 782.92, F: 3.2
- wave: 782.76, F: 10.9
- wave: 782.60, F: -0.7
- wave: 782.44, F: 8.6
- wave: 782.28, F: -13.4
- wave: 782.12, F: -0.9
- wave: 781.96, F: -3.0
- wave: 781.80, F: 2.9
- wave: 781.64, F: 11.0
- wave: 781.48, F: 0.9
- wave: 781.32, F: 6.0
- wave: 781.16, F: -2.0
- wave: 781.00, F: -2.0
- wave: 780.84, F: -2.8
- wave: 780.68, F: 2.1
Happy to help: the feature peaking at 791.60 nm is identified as [O II]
